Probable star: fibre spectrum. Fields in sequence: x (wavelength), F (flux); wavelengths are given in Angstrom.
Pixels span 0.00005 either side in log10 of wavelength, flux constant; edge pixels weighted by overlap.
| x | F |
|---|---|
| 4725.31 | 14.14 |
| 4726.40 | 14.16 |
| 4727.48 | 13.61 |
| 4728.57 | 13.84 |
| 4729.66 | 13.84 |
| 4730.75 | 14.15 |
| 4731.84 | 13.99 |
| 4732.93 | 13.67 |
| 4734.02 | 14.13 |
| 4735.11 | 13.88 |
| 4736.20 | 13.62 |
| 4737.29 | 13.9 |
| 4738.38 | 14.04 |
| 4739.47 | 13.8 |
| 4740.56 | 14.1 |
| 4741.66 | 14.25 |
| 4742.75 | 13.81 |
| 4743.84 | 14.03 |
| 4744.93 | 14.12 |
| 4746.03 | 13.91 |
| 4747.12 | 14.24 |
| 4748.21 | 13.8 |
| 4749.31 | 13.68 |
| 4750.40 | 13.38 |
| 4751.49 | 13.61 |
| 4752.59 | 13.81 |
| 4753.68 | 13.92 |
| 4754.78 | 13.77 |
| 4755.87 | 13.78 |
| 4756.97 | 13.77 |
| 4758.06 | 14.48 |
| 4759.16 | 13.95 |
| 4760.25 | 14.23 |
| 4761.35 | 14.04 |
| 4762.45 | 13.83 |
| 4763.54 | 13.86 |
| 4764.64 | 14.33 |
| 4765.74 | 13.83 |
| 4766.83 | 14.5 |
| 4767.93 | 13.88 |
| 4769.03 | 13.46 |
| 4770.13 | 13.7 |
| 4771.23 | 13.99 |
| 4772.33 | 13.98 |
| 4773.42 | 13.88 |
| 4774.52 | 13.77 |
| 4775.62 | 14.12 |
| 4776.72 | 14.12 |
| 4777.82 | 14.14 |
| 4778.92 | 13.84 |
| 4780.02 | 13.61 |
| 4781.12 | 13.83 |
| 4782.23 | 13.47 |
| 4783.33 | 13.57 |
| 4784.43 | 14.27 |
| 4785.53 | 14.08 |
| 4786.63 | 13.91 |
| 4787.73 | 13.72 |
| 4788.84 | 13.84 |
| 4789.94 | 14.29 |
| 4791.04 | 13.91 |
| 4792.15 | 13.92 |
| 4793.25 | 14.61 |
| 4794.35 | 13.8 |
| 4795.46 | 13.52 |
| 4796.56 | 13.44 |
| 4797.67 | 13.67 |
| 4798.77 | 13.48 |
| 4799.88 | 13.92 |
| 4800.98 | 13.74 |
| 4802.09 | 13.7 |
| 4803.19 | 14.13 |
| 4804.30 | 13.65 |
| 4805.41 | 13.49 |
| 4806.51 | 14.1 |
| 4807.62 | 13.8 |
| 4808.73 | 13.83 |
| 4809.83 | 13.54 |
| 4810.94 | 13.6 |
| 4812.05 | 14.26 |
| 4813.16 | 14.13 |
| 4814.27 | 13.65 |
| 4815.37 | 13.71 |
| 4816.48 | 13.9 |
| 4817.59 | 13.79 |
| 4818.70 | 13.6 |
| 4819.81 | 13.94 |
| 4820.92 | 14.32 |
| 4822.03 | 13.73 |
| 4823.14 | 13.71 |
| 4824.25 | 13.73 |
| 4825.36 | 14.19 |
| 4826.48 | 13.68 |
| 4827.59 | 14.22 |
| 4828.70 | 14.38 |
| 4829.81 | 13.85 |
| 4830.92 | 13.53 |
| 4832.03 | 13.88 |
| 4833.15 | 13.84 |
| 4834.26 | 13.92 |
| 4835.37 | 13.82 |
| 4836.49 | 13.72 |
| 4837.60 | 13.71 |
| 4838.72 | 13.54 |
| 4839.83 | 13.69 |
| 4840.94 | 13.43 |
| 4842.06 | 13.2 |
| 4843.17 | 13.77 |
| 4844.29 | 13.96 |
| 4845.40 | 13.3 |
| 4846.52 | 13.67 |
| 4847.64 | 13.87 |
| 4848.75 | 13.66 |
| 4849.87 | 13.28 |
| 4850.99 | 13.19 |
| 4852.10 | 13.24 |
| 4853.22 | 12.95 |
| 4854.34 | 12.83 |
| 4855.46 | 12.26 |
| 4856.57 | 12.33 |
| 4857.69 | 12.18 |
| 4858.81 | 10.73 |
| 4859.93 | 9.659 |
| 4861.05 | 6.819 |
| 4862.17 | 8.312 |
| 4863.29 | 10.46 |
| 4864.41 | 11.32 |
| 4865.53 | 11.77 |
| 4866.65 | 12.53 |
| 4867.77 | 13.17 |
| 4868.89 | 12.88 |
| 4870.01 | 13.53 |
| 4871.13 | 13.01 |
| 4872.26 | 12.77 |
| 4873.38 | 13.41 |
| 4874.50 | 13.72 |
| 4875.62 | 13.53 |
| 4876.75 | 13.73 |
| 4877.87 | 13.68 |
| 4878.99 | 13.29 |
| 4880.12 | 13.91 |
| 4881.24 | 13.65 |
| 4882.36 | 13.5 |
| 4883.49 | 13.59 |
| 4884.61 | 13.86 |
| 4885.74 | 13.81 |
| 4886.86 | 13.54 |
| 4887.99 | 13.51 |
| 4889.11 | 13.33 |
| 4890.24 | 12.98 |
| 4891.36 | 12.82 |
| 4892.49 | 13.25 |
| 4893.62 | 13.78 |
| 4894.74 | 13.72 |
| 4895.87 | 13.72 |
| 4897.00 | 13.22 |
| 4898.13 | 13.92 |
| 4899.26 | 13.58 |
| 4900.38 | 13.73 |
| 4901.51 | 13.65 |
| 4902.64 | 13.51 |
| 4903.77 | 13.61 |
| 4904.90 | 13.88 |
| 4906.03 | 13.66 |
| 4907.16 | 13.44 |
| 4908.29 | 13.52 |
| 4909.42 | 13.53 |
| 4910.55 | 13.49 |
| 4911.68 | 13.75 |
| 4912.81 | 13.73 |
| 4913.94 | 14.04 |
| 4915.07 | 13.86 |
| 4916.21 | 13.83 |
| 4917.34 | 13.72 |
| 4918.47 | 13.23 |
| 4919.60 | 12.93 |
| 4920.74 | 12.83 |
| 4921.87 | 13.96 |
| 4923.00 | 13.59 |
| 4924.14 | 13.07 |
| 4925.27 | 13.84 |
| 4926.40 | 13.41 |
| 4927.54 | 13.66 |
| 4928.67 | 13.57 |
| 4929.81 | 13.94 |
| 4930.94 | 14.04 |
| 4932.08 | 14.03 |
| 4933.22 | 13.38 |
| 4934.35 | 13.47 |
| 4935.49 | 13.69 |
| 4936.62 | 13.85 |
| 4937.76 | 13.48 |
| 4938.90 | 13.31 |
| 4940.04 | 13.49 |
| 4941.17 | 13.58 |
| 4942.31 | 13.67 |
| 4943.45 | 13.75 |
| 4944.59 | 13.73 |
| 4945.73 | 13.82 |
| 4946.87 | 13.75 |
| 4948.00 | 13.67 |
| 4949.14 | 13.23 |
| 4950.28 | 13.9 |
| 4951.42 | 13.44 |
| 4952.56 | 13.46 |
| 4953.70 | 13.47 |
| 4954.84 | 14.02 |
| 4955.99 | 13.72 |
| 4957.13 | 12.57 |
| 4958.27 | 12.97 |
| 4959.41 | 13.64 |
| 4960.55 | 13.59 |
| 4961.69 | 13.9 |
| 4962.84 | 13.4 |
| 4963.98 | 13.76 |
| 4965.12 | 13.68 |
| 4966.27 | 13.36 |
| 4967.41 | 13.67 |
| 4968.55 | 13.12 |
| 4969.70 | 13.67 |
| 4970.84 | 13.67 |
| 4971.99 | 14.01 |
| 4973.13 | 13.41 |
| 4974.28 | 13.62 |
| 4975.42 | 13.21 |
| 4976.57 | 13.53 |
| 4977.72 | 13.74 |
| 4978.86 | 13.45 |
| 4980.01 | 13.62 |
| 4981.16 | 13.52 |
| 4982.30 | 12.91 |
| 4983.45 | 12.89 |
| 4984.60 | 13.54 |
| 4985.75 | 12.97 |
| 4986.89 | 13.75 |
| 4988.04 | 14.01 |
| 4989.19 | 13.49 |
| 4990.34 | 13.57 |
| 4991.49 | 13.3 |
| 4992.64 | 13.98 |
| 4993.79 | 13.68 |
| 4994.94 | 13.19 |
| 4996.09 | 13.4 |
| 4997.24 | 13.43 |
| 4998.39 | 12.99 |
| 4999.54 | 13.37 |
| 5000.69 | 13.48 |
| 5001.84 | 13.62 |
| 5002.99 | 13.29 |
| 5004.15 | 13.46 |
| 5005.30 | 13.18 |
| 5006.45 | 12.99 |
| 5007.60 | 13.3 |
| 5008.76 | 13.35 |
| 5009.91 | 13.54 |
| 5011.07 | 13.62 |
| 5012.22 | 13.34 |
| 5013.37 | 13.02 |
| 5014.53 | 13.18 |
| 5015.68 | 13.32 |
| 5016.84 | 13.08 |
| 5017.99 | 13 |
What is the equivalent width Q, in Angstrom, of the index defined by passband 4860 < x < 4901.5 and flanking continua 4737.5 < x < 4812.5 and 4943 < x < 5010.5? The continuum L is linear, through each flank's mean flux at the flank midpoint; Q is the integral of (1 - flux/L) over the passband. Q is 2.4 Angstrom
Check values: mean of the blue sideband 13.9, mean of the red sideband 13.5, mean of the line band 12.9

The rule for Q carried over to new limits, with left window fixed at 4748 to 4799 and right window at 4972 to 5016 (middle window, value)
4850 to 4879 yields 3.2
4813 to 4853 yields 0.1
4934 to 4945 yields -0.1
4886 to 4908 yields 0.2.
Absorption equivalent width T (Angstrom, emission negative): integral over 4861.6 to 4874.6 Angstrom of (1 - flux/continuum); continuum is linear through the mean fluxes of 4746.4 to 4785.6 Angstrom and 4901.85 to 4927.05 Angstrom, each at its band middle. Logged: 1.4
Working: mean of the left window 13.9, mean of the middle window 12.2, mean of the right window 13.6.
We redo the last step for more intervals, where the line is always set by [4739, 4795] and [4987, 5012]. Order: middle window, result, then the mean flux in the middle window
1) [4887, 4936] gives 0.21 Angstrom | 13.6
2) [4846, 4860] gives 1.07 Angstrom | 12.7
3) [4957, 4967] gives 0.04 Angstrom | 13.5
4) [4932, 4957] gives -0.09 Angstrom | 13.6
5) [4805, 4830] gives -0.10 Angstrom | 13.9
